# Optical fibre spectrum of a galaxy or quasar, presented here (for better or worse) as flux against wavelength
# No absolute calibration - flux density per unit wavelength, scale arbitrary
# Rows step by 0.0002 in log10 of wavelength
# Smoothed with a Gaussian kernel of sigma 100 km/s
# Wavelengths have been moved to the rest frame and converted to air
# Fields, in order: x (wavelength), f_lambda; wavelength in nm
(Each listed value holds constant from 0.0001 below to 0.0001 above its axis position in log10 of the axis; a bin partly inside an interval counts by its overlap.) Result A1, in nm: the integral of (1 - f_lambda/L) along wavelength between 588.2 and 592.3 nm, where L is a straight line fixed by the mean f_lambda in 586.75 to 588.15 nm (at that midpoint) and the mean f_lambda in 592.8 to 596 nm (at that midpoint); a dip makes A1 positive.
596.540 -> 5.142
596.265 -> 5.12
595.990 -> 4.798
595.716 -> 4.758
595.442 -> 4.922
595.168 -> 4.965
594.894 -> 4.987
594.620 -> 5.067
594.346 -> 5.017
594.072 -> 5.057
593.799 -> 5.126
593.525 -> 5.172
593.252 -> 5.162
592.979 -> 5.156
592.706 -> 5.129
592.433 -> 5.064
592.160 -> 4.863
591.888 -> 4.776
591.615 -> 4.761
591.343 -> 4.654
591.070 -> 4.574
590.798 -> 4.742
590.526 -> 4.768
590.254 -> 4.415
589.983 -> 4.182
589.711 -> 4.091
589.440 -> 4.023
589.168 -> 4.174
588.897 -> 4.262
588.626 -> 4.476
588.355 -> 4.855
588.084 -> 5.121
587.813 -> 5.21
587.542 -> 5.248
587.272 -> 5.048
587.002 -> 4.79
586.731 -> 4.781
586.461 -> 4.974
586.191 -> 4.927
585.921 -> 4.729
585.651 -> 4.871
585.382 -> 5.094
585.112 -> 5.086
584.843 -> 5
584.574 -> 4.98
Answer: 0.43 nm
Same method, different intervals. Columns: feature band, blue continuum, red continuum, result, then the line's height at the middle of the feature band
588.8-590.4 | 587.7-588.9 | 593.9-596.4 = 0.22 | 4.86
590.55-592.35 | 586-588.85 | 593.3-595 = 0.10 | 5.01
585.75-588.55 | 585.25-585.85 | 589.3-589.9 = -0.22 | 4.61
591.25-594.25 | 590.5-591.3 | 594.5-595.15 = -0.10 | 4.84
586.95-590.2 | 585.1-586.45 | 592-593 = 0.24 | 4.97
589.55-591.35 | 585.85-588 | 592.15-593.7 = 0.21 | 5.05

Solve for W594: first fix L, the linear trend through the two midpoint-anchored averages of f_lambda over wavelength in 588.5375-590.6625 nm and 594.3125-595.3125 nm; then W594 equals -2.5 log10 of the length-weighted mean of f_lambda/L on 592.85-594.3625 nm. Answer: -0.06 mag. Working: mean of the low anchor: 4.3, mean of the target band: 5.12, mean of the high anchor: 5.01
